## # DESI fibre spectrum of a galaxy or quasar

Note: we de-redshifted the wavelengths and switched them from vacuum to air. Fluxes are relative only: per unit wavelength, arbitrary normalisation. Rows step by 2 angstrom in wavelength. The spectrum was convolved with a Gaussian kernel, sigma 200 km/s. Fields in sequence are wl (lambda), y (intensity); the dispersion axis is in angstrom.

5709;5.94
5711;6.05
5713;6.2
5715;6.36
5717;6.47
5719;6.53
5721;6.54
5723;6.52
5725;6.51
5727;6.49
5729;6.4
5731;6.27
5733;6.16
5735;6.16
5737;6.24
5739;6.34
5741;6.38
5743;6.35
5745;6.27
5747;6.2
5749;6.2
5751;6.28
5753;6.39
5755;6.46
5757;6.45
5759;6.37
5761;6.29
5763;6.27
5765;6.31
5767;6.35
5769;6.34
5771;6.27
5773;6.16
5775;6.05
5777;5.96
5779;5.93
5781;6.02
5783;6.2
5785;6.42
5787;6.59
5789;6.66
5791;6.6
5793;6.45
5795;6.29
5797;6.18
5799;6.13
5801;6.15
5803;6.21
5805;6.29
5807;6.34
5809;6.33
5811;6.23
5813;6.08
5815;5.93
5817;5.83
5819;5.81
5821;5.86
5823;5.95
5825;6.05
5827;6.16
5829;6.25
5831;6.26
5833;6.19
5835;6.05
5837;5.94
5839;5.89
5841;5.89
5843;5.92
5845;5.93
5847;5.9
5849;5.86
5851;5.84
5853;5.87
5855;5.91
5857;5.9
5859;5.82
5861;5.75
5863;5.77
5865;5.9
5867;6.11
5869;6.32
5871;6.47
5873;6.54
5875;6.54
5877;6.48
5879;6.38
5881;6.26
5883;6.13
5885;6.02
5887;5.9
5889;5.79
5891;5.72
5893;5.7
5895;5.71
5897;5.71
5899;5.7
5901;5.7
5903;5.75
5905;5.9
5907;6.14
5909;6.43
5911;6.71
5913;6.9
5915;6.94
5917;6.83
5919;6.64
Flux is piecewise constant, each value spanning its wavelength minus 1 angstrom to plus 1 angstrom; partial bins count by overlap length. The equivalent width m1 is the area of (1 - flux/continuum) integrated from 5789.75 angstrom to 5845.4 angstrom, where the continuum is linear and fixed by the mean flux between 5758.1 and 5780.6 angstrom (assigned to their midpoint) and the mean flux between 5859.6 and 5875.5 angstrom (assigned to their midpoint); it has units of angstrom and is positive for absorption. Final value 0.6 angstrom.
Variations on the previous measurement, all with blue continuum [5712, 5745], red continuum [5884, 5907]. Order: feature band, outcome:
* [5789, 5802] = -0.40 angstrom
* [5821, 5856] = 0.02 angstrom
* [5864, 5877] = -0.98 angstrom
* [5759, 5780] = 0.09 angstrom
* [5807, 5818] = -0.04 angstrom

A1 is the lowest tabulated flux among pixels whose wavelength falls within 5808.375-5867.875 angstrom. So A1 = 5.75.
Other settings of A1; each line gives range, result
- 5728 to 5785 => 5.93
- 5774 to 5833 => 5.81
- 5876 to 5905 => 5.7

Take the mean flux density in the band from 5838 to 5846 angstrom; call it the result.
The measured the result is 5.91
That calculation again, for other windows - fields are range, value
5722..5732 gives 6.44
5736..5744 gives 6.33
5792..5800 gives 6.26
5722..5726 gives 6.51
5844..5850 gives 5.9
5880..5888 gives 6.08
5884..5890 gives 5.9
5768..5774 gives 6.26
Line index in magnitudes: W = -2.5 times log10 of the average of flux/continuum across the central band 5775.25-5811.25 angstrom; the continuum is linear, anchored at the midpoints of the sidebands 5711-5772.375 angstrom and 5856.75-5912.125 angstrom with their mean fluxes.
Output -0.01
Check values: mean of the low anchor 6.34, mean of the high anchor 6.05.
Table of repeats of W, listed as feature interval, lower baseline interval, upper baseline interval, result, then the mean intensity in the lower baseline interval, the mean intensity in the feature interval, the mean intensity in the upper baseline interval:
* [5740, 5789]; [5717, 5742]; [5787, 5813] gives 0.01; 6.38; 6.28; 6.32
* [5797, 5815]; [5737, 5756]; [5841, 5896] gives -0.01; 6.31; 6.2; 6.01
